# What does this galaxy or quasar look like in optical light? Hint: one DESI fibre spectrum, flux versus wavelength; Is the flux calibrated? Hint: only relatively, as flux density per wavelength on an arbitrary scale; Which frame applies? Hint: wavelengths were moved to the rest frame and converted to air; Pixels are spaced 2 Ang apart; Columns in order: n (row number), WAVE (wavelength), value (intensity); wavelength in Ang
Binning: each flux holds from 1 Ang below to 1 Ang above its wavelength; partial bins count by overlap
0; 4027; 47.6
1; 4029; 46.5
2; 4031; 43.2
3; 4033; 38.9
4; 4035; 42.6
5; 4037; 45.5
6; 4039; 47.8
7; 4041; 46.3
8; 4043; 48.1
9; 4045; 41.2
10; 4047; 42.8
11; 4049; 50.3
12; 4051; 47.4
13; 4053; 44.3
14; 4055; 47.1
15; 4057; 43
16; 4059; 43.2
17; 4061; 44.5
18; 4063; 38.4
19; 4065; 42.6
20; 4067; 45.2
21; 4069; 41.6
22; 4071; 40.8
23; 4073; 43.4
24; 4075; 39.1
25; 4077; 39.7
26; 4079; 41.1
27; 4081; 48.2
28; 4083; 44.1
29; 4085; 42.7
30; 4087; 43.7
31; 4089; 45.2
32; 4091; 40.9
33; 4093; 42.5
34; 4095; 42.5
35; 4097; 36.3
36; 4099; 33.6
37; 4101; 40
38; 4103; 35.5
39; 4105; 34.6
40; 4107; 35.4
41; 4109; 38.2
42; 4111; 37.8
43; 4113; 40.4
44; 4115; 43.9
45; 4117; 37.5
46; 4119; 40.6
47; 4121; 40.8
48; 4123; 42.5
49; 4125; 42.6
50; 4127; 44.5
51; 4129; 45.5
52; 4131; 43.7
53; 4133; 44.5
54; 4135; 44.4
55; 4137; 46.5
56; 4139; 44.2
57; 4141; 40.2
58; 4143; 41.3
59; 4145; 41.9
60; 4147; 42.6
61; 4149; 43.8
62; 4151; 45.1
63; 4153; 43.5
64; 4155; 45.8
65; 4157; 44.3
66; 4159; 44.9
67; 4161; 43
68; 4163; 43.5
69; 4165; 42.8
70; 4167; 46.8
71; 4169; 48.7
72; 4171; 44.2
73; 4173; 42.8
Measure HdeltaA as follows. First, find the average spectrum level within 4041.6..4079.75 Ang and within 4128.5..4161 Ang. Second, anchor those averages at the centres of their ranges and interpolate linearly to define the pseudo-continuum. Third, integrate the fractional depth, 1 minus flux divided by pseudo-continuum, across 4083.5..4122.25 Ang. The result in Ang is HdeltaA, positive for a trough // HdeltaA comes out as 3.5 Ang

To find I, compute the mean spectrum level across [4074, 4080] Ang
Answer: 40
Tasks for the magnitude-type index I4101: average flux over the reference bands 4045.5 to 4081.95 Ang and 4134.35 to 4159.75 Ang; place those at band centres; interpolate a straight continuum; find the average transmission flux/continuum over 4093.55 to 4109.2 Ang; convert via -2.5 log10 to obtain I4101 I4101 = 0.17 mag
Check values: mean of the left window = 43.4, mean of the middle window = 37.1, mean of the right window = 43.7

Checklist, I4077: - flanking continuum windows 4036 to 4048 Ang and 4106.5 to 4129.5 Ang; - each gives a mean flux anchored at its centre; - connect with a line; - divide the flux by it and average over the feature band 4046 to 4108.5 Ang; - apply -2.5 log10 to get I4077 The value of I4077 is 0.035 mag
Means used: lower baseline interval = 45.3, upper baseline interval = 40.8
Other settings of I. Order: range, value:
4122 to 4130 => 43.8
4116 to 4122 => 39.6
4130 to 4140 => 44.7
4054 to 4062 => 44.5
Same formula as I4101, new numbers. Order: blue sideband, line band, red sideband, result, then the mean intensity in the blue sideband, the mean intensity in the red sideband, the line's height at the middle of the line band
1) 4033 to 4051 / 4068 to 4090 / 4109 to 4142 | 0.03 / 45.3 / 42.3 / 44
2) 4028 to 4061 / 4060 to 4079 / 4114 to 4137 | 0.07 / 44.9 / 42.9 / 44.3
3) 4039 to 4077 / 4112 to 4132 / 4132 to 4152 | 0.03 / 43.8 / 43.5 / 43.5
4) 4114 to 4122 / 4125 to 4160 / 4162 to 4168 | -0.03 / 40.7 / 44.4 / 42.6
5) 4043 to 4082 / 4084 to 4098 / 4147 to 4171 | 0.05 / 43.5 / 44.6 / 43.8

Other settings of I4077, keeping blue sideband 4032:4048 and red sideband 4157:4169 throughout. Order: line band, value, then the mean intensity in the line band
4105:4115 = 0.16 mag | 38.2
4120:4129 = 0.04 mag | 42.9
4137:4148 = 0.05 mag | 42.4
